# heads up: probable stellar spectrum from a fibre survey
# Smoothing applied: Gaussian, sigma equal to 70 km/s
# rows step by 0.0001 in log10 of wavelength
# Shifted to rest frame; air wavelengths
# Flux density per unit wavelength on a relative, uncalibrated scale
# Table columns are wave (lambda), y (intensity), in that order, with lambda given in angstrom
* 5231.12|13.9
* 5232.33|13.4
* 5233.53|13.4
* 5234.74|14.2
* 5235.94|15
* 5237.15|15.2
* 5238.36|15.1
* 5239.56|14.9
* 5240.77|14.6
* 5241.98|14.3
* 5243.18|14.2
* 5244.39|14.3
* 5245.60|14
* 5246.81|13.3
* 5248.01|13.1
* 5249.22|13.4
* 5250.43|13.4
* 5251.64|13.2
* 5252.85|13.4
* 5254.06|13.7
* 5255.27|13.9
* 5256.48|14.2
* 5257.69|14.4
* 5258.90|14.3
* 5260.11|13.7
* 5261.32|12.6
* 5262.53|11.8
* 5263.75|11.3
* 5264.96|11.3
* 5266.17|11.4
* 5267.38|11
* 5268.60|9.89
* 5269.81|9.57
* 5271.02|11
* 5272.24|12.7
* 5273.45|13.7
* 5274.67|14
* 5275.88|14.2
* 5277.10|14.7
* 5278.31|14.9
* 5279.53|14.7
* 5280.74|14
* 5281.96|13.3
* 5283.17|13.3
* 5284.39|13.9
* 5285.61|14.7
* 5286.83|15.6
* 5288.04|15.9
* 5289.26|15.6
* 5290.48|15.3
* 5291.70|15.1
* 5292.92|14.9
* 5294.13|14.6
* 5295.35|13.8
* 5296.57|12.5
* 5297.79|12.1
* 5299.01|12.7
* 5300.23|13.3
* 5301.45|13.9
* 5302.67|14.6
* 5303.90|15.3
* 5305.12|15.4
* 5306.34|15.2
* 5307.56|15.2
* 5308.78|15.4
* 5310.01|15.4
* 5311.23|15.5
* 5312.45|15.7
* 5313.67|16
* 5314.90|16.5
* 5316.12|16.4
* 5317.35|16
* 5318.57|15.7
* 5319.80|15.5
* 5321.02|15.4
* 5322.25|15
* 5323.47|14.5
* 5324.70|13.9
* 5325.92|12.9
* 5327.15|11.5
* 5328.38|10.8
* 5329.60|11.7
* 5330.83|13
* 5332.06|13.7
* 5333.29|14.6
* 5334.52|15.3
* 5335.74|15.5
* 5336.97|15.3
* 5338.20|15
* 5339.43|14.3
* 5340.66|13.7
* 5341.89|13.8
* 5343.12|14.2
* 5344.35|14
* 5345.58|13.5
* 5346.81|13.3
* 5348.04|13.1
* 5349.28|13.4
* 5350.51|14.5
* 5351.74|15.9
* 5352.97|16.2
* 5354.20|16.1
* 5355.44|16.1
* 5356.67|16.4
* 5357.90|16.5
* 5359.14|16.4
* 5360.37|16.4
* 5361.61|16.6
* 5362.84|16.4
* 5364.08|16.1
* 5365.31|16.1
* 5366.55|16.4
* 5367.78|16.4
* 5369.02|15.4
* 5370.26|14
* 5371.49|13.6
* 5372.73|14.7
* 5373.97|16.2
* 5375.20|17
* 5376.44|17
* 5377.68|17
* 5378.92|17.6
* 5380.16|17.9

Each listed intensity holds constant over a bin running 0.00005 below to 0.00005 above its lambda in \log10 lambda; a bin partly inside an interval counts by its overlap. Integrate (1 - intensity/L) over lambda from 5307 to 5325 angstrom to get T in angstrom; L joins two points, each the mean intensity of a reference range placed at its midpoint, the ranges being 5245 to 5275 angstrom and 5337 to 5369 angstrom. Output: -1.6 angstrom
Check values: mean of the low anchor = 12.7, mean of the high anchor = 15.2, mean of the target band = 15.5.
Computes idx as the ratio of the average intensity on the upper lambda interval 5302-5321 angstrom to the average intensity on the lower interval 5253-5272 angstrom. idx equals 1.27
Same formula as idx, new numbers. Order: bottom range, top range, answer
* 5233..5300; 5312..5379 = 1.10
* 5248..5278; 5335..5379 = 1.20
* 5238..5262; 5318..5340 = 1.01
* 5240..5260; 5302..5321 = 1.12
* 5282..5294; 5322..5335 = 0.90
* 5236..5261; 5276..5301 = 1.01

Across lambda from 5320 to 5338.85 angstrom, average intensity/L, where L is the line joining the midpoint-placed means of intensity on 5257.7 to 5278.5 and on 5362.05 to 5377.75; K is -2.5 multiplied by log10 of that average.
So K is 0.05 mag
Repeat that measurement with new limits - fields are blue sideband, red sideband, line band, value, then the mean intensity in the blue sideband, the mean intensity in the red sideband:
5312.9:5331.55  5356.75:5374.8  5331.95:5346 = 0.03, 14.3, 15.8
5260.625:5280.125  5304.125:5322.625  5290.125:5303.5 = 0.04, 12.4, 15.6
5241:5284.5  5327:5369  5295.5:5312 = -0.03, 13.2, 14.8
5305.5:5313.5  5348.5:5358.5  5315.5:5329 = 0.08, 15.4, 15.6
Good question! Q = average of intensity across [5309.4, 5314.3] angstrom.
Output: 15.7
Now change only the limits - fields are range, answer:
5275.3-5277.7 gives 14.4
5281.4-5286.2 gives 13.8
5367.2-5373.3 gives 14.8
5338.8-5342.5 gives 13.9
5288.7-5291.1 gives 15.4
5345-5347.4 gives 13.4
